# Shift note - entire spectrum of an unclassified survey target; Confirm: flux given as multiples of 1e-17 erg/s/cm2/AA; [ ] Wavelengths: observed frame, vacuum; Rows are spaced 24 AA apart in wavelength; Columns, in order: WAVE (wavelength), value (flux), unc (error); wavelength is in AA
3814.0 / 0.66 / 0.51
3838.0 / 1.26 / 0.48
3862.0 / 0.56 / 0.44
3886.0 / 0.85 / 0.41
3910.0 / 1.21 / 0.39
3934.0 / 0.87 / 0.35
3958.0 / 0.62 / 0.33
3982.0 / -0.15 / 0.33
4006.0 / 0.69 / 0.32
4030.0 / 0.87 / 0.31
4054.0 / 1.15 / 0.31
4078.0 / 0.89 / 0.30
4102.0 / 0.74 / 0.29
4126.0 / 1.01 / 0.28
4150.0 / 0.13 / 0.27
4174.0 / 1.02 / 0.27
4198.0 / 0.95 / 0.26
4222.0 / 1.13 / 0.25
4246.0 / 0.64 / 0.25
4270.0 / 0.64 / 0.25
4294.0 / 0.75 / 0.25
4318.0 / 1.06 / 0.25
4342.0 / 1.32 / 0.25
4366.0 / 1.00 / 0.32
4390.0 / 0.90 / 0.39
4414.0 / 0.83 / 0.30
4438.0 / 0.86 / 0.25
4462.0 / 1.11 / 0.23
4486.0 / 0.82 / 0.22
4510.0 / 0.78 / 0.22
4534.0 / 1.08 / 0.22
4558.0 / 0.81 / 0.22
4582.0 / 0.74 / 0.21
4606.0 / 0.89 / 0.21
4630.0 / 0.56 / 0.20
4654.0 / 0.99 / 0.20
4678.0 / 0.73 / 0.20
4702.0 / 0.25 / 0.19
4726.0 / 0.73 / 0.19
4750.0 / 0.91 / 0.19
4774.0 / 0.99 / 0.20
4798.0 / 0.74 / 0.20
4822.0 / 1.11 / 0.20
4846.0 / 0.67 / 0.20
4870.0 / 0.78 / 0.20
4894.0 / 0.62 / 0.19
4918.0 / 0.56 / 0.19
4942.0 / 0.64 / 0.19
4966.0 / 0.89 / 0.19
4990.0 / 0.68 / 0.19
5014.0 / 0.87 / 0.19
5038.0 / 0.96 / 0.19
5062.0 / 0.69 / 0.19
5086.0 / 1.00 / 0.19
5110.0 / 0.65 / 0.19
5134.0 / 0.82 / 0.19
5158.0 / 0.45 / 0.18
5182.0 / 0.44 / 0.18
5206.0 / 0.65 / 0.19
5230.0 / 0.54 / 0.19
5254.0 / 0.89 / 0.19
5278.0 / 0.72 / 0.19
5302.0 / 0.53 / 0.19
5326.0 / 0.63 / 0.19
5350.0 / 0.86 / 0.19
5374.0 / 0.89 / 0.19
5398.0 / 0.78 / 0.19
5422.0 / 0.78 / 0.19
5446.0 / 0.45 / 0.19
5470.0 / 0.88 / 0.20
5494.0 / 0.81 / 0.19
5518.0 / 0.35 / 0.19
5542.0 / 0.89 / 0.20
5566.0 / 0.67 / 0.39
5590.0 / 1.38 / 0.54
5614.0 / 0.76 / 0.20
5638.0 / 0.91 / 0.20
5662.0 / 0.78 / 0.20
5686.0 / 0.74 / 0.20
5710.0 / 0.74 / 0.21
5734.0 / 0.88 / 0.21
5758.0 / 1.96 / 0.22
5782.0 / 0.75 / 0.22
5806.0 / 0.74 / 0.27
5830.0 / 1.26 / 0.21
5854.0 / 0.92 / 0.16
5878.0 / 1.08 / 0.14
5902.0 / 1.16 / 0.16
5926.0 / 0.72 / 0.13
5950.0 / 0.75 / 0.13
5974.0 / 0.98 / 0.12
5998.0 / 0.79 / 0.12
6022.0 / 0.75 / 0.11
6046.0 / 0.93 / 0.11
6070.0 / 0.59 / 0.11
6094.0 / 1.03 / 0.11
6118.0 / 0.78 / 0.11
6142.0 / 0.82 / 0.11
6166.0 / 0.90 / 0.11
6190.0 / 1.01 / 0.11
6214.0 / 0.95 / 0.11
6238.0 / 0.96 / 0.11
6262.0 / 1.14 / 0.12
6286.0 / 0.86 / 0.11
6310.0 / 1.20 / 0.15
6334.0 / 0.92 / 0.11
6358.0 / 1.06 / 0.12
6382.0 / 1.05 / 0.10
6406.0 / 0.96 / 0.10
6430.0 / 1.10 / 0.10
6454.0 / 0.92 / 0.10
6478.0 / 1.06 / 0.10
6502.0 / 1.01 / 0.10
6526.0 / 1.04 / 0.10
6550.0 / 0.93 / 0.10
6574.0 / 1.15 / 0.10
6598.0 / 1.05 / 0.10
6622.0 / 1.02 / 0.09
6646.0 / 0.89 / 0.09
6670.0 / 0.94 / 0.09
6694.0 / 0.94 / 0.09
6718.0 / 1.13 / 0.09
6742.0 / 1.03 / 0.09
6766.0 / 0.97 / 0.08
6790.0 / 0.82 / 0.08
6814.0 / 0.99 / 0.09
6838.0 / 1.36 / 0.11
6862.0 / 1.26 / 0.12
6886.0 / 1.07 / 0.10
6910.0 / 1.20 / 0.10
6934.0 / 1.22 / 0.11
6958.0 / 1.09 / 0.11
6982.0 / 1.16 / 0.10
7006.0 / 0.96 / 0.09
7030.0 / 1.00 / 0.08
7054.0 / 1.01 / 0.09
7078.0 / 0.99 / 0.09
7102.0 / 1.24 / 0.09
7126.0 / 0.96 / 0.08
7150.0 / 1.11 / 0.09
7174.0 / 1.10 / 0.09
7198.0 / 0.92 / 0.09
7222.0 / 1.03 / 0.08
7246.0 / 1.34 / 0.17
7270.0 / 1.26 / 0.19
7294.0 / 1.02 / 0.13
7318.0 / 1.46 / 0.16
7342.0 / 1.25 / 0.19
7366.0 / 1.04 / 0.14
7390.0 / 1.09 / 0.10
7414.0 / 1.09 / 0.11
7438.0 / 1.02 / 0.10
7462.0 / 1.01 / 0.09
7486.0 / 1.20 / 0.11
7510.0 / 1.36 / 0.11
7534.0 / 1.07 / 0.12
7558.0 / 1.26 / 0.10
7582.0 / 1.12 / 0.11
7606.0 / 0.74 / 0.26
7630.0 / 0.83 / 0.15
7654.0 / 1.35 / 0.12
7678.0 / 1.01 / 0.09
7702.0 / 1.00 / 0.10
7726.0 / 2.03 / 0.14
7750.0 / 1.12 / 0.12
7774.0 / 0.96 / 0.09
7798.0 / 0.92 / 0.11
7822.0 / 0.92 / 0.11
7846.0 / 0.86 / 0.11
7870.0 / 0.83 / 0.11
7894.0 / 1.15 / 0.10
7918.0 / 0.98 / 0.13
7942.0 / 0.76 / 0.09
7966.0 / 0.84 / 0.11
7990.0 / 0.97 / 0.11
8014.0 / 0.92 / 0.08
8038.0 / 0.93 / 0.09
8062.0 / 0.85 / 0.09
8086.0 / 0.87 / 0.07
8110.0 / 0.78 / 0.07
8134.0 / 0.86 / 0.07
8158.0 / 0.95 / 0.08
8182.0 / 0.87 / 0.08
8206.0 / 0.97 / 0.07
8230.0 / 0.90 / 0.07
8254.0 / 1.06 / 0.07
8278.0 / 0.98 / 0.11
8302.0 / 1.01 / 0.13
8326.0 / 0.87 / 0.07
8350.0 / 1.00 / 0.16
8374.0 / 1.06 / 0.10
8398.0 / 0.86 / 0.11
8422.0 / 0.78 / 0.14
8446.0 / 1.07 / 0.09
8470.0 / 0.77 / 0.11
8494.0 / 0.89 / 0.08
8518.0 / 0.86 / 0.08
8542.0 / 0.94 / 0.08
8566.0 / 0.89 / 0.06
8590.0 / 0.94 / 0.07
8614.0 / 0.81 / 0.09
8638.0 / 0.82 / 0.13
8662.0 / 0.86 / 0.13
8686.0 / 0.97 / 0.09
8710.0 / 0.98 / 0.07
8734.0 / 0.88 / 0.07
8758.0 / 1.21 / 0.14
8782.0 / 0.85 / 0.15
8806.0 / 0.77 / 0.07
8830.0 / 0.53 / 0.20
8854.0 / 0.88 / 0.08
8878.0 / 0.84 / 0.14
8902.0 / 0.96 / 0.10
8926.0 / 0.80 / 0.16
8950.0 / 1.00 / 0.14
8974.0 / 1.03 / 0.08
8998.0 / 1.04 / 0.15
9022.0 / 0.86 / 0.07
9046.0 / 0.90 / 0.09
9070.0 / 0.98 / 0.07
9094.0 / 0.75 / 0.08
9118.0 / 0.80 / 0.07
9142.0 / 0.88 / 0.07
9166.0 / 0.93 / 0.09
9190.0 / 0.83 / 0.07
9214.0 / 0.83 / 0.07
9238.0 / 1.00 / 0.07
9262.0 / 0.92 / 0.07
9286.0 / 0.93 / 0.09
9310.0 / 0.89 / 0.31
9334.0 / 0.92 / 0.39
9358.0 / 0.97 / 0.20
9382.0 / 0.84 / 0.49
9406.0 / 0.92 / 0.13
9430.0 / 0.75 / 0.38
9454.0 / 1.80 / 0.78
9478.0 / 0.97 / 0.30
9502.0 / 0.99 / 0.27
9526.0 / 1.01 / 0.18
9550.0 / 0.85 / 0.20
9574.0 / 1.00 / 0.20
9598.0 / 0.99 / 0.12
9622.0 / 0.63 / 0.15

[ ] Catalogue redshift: 0.543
